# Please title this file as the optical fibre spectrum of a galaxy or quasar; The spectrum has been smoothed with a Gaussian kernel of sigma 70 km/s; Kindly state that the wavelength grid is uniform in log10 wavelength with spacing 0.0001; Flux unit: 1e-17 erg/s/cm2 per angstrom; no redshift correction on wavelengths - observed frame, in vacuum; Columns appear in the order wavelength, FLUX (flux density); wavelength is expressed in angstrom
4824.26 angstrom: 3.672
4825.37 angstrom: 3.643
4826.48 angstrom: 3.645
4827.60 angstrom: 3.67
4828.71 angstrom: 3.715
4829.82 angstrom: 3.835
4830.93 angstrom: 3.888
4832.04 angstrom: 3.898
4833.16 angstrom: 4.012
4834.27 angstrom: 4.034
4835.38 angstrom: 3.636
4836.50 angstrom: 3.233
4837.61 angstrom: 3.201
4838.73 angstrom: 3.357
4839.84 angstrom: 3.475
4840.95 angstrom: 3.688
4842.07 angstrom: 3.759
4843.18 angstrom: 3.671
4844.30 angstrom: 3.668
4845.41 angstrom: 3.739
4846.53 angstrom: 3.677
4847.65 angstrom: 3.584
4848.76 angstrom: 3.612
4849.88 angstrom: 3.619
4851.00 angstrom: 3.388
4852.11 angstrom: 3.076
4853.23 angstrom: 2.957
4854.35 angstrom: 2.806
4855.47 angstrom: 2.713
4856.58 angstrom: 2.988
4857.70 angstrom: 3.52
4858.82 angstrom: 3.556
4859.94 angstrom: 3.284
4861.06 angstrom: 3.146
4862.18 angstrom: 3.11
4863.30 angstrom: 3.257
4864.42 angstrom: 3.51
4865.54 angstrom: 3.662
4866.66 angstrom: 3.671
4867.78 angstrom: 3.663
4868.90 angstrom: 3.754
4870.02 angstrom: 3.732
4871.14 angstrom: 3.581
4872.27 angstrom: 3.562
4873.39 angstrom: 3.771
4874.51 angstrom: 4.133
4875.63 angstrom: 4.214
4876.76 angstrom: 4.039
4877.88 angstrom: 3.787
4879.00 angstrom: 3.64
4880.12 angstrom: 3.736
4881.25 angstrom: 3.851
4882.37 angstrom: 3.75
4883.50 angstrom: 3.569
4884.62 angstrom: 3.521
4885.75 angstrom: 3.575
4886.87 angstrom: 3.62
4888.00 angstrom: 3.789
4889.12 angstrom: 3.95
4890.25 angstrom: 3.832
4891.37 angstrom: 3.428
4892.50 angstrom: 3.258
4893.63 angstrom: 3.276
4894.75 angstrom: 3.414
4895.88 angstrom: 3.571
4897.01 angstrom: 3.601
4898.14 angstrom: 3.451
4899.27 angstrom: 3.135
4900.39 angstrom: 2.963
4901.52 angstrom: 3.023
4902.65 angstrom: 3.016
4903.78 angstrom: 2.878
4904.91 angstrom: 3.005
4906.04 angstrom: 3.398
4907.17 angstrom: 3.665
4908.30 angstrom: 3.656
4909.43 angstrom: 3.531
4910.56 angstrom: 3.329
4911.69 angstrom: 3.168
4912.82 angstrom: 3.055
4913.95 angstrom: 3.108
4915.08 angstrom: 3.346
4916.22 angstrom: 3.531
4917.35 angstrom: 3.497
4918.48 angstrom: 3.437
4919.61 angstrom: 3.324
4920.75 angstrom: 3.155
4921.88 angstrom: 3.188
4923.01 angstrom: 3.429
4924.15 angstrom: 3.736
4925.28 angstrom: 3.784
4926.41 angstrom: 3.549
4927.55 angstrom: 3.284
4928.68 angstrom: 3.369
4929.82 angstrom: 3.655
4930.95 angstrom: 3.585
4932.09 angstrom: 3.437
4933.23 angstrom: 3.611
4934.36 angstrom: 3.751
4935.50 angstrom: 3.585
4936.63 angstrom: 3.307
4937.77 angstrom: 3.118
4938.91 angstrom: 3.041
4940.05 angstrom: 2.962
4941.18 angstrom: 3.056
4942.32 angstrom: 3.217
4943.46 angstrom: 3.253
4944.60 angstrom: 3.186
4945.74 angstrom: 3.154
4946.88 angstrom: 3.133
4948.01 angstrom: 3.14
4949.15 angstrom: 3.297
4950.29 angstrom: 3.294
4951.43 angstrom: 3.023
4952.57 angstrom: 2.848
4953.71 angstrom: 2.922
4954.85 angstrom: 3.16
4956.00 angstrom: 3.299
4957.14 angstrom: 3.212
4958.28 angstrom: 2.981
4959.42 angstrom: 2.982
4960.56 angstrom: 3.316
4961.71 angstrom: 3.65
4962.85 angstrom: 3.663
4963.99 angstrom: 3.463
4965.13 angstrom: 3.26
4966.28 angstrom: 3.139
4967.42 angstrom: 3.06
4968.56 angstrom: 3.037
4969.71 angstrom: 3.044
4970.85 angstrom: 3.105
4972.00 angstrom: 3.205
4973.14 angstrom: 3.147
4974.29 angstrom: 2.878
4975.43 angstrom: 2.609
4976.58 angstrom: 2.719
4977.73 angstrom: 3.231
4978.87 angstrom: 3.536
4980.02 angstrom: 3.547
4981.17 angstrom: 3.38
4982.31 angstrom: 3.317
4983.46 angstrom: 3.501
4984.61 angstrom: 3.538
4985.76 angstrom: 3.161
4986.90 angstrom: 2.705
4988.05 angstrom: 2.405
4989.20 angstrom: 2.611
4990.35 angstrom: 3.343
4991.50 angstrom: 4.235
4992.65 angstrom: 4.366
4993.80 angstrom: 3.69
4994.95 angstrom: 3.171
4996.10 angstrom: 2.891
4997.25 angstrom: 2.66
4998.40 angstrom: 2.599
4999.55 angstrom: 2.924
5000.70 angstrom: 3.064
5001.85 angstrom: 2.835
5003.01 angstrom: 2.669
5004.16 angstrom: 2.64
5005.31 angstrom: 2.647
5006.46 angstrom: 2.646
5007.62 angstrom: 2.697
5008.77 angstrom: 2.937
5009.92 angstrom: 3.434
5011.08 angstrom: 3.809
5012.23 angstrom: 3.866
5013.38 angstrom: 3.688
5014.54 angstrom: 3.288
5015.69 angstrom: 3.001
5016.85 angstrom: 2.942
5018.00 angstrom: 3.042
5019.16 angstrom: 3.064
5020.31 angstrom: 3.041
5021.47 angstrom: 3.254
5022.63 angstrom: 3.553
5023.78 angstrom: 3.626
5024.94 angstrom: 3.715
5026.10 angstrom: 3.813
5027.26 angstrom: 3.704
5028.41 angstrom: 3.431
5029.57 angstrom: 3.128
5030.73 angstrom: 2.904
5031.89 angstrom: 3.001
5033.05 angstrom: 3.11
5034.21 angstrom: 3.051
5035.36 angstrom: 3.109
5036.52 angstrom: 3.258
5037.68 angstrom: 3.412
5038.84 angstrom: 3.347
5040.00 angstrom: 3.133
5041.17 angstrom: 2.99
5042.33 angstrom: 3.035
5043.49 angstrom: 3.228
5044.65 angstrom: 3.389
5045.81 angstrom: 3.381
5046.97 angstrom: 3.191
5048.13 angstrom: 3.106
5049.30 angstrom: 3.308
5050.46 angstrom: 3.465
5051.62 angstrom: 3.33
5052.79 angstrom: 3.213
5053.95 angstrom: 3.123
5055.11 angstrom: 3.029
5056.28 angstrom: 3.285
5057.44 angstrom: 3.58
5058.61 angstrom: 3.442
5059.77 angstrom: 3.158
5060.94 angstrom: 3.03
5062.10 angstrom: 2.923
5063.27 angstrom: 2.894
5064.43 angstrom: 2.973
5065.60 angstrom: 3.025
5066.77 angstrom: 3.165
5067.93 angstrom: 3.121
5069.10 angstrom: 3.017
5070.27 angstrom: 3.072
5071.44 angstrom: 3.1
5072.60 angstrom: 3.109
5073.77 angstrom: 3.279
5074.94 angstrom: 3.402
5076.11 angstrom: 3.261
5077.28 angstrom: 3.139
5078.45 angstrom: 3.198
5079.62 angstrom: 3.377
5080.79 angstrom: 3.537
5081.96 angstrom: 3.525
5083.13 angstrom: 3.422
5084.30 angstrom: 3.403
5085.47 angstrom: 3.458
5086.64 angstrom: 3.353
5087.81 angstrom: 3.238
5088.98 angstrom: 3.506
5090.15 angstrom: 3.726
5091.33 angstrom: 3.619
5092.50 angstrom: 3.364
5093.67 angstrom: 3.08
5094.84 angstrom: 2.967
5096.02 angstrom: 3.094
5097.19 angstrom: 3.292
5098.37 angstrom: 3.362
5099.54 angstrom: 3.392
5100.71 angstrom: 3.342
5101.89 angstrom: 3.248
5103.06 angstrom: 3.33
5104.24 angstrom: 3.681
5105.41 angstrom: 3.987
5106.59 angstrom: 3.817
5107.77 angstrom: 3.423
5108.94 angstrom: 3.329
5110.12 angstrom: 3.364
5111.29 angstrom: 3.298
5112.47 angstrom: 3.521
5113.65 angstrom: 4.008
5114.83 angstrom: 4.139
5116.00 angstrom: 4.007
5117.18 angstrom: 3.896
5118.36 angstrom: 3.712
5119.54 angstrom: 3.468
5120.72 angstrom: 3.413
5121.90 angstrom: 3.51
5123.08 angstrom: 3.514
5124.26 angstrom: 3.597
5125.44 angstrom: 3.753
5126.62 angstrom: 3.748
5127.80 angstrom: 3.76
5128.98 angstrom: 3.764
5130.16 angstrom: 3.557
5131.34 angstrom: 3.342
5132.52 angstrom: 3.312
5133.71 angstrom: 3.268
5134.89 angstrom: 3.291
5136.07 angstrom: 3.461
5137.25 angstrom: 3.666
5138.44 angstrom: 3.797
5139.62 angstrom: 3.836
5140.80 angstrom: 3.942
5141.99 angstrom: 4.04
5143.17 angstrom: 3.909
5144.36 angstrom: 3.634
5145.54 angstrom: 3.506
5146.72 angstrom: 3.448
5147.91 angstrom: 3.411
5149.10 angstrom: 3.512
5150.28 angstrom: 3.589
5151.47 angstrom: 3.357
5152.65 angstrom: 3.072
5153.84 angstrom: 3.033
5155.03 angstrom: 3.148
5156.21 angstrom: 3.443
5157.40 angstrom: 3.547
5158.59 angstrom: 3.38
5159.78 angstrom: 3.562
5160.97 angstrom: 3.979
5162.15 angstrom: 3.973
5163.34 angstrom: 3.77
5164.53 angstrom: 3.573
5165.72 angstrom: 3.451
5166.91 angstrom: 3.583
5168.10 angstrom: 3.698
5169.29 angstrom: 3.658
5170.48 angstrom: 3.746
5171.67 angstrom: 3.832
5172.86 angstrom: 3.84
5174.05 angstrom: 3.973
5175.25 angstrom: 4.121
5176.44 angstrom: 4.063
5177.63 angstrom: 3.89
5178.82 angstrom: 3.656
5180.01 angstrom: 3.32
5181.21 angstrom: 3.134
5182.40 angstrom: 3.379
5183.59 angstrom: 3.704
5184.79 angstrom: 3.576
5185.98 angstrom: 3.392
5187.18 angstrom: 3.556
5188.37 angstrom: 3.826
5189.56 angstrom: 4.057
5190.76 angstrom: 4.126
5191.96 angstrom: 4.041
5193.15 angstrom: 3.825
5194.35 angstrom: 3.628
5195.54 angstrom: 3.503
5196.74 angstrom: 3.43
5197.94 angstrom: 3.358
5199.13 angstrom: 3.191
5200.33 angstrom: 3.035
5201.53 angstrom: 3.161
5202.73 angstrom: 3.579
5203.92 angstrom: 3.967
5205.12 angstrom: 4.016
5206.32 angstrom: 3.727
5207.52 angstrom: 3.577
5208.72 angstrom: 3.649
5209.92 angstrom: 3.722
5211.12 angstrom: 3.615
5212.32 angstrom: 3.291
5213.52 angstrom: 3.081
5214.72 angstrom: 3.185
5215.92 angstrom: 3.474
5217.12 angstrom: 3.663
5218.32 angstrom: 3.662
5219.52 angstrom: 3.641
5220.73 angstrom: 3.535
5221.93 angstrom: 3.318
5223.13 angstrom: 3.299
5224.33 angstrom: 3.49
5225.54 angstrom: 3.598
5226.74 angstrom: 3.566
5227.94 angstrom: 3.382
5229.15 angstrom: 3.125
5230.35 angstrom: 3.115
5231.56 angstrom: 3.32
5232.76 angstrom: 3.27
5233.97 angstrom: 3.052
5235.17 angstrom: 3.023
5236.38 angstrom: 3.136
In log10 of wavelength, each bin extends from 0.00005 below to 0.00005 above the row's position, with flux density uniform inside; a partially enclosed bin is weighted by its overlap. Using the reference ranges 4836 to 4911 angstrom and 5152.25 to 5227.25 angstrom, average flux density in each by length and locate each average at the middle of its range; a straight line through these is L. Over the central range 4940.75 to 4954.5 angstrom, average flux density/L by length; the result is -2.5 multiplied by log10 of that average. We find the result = 0.125 mag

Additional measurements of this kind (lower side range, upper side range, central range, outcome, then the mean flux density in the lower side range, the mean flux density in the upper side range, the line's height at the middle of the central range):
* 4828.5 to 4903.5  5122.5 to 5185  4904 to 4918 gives 0.06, 3.54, 3.61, 3.55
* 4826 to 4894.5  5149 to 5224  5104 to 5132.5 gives -0.02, 3.58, 3.58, 3.58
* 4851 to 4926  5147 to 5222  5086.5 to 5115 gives 0.03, 3.45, 3.59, 3.55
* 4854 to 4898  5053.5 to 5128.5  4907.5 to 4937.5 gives 0.03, 3.56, 3.39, 3.53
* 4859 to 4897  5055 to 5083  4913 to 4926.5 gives 0.04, 3.62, 3.2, 3.53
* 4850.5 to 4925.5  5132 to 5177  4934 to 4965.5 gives 0.09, 3.45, 3.62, 3.49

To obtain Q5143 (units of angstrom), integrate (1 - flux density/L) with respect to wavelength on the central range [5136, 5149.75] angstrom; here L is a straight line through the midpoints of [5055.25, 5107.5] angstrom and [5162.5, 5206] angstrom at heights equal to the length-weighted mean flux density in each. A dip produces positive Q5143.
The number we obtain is -0.7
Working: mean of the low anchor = 3.3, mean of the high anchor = 3.66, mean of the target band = 3.69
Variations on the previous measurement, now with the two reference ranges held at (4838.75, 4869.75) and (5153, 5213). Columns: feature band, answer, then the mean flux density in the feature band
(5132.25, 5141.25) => 0.1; 3.57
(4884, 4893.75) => -0.4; 3.6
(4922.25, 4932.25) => -0.2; 3.53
